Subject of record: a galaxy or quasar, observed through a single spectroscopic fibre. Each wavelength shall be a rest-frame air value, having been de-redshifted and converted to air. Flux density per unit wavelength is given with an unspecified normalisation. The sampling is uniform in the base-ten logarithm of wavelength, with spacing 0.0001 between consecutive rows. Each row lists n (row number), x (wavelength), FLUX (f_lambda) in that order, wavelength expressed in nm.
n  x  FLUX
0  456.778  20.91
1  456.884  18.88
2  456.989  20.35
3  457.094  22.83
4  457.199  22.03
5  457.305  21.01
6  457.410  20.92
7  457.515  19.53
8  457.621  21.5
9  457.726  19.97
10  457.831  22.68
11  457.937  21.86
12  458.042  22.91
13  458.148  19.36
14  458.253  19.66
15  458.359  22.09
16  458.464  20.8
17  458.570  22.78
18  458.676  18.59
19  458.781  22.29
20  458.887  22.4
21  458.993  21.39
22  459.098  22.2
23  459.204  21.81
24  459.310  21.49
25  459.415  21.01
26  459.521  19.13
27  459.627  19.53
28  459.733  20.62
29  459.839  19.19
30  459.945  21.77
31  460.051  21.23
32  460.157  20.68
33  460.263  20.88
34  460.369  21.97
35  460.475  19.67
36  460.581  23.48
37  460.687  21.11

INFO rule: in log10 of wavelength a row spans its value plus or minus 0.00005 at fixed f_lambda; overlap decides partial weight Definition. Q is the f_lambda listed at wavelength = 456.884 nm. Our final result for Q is 18.88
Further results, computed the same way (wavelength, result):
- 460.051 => 21.23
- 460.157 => 20.68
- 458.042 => 22.91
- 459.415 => 21.01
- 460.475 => 19.67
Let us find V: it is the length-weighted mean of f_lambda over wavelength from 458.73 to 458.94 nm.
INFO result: 22.3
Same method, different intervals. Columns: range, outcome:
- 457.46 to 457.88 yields 20.9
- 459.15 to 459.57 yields 20.9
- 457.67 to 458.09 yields 21.9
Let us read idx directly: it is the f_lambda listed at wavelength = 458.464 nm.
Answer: 20.8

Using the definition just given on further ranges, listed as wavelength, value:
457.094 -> 22.83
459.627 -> 19.53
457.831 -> 22.68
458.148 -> 19.36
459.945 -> 21.77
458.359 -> 22.09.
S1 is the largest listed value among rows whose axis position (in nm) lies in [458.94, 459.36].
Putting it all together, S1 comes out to 22.2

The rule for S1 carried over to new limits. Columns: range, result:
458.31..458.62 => 22.78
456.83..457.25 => 22.83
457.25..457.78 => 21.5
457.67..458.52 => 22.91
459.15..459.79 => 21.81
